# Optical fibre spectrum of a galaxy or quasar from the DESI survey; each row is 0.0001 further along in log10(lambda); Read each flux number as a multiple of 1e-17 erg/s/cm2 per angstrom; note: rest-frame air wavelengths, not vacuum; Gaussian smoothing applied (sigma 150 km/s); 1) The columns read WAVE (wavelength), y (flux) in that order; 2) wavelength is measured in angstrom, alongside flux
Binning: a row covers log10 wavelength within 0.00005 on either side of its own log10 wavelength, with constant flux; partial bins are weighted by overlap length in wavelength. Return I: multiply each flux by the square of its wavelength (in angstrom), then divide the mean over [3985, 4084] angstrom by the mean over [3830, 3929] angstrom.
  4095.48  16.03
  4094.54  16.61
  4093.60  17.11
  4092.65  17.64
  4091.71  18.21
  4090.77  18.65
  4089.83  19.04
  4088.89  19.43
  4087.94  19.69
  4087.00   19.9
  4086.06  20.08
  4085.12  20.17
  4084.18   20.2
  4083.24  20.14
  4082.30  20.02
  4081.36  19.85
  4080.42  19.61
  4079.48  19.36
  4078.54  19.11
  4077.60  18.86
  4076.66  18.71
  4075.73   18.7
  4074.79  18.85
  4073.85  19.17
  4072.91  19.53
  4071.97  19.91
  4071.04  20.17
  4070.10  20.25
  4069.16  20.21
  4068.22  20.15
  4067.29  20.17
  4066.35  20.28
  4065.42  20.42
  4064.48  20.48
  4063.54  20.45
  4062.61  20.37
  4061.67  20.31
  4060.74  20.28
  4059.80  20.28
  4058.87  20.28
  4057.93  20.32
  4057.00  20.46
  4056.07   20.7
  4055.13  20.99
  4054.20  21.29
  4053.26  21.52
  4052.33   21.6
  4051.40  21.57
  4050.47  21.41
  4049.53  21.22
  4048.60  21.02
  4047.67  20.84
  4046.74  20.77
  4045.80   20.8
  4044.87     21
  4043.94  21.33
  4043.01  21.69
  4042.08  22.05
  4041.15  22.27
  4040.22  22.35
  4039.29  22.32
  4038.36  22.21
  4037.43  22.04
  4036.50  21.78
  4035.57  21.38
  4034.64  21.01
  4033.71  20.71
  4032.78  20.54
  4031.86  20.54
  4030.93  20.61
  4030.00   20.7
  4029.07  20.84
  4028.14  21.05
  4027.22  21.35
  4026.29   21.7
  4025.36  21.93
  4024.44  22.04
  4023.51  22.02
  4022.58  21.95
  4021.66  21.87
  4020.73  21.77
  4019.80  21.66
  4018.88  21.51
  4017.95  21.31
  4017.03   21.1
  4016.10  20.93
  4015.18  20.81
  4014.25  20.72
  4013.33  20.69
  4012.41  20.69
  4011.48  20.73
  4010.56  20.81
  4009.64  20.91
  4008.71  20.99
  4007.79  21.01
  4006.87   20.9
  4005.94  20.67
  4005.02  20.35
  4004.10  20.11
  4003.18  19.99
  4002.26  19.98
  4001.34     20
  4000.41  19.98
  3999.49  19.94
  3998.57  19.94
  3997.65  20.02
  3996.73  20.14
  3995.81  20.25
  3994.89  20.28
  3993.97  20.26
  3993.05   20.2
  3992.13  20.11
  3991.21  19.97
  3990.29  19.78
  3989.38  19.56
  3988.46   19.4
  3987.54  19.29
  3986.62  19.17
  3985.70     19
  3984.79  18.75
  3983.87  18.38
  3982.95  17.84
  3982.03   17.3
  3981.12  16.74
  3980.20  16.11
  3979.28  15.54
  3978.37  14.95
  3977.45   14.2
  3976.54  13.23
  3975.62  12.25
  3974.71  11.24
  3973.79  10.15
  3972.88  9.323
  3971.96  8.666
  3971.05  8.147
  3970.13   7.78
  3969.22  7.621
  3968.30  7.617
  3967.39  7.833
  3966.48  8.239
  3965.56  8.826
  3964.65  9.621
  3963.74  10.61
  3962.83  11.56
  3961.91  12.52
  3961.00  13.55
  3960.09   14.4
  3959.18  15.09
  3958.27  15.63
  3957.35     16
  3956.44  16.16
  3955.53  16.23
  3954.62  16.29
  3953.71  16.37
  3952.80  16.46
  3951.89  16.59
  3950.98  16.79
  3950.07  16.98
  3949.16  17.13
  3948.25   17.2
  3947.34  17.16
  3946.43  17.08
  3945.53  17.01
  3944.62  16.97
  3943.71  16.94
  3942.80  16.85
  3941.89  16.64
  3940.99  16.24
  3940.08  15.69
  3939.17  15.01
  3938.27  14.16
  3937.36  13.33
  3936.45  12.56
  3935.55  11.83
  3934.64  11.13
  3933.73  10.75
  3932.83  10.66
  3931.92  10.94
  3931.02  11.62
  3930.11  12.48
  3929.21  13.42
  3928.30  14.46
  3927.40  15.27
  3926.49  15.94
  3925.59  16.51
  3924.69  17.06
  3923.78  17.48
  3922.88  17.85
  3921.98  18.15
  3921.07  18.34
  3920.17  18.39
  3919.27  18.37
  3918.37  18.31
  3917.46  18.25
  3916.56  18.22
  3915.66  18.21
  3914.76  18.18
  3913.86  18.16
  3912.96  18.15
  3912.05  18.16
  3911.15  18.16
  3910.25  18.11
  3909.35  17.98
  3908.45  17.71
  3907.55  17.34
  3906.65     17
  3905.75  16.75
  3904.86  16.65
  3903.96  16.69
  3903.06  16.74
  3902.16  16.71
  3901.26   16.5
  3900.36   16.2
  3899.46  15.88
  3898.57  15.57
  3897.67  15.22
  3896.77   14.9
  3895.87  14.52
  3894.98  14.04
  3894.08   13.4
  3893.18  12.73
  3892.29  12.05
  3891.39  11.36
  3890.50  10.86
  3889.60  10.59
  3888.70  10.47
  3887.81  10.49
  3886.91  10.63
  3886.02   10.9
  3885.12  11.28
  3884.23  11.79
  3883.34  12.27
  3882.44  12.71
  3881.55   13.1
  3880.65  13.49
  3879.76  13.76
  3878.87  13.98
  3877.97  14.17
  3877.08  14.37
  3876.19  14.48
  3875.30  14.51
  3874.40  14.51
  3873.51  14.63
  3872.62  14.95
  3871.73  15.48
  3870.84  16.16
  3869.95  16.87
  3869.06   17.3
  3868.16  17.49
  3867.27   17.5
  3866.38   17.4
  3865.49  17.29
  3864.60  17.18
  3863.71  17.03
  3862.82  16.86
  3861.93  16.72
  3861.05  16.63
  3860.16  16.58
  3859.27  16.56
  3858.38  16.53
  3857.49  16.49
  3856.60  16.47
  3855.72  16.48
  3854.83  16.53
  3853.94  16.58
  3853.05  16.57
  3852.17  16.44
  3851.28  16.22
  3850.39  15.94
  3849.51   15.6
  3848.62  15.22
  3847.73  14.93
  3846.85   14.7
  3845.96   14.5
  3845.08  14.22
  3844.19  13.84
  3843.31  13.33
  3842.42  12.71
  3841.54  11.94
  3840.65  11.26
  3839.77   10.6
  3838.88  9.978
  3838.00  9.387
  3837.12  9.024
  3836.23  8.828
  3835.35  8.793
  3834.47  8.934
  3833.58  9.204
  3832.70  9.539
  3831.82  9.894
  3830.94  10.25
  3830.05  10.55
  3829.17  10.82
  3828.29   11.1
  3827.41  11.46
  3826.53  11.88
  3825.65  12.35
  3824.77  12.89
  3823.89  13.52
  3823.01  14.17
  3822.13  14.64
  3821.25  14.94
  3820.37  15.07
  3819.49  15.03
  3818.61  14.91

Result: 1.5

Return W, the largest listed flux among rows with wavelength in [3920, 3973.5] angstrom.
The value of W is 18.39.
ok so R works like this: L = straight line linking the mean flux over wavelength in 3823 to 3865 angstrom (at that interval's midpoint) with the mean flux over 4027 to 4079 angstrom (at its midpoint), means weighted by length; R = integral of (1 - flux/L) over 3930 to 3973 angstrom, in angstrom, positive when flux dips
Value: 9.2 angstrom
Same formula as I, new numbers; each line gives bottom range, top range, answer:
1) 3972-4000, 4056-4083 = 1.20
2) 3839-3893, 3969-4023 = 1.35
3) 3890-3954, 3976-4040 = 1.33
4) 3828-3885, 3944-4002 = 1.18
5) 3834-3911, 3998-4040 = 1.56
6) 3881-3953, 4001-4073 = 1.46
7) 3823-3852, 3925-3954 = 1.31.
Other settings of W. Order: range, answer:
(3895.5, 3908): 17.34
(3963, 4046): 22.35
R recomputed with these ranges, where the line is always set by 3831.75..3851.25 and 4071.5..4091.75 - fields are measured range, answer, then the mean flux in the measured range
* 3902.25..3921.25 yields -4.7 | 17.8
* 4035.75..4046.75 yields -2.1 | 21.7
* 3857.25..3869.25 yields -4.0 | 17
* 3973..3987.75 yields 0.6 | 15.7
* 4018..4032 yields -3.0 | 21.4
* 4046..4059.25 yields -1.7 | 21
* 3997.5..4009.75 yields -2.4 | 20.3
